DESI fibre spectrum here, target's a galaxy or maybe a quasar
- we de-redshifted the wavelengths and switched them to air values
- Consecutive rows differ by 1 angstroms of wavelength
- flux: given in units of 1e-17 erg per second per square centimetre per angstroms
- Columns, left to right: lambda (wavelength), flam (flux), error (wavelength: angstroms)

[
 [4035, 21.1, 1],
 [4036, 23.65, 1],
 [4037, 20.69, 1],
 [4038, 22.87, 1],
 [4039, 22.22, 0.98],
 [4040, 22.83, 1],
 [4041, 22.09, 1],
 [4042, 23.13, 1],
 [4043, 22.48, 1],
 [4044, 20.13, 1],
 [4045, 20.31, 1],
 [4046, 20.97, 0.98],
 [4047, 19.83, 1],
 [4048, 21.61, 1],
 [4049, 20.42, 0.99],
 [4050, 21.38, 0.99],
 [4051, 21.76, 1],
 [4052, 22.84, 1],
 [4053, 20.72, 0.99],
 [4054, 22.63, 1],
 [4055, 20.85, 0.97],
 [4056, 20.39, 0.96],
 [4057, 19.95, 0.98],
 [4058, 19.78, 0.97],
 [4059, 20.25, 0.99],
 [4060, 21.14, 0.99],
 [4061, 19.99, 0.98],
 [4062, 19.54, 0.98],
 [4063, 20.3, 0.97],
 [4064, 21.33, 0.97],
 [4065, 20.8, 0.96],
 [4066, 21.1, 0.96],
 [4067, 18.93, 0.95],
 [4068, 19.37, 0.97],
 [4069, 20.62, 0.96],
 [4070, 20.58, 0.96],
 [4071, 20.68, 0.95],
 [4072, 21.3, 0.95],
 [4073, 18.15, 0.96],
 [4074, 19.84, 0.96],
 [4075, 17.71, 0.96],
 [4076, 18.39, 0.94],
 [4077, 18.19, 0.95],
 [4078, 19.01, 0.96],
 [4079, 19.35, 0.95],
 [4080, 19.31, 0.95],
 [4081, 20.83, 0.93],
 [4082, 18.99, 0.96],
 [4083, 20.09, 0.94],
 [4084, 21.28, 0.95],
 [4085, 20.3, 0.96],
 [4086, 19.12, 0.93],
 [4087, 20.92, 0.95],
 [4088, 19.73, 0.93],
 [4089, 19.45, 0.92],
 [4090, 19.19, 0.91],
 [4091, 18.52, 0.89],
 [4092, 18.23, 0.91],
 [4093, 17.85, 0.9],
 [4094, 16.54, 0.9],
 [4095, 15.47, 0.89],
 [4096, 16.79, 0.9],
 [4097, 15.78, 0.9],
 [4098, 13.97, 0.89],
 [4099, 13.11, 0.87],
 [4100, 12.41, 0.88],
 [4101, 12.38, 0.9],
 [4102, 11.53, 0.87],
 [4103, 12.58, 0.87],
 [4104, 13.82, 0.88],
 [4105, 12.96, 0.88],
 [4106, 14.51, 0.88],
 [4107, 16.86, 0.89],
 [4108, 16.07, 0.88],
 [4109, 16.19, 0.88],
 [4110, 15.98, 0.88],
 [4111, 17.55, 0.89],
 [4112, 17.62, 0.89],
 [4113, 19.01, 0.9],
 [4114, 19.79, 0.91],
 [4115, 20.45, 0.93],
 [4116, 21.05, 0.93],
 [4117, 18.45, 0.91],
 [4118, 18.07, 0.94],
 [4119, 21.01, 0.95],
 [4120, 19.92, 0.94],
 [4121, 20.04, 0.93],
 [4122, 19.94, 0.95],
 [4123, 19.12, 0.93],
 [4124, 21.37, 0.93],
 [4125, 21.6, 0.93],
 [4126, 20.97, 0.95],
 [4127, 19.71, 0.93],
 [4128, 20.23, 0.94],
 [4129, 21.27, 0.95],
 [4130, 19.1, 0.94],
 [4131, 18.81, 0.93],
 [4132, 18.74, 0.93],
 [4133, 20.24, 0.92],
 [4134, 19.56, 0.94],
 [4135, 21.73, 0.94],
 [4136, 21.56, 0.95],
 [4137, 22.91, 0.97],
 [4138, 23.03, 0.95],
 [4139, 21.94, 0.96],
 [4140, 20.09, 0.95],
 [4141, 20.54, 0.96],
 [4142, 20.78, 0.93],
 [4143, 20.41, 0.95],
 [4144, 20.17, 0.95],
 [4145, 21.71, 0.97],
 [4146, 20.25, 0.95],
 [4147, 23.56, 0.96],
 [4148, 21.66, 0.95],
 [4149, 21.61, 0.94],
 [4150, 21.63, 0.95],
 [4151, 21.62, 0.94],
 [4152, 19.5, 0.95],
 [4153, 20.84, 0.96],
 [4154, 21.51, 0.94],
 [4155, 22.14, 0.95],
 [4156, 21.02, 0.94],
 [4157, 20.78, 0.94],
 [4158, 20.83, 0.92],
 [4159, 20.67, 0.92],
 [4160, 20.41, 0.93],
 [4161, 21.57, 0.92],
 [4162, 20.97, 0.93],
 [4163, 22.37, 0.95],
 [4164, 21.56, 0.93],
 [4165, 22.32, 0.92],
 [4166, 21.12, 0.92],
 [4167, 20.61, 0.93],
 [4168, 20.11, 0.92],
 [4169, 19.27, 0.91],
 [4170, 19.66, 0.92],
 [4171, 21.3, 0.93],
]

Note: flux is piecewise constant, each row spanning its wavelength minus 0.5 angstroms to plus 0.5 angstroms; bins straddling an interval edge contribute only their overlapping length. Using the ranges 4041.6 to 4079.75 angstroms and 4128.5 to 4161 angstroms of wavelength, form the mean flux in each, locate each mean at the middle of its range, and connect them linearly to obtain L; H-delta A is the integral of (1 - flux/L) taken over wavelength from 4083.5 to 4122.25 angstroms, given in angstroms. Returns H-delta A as 6.39 angstroms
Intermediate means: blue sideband 20.4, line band 17.3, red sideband 21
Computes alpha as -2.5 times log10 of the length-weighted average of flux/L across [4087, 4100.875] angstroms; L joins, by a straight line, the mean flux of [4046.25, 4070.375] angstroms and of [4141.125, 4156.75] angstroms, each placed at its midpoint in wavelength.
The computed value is 0.240 mag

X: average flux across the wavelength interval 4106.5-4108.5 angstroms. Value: 16.5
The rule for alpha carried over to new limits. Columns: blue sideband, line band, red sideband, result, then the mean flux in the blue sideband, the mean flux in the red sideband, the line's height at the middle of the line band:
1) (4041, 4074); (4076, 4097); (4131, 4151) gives 0.11 mag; 20.7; 21.1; 20.9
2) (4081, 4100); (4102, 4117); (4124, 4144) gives 0.16 mag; 18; 20.7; 19.2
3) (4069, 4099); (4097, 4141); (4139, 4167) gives 0.10 mag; 18.7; 21.2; 20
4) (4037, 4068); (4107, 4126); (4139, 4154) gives 0.11 mag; 21.1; 21.1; 21.1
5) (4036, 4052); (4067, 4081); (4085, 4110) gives -0.05 mag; 21.6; 16.1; 18.5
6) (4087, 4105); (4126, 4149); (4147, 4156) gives -0.04 mag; 15.8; 21.4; 20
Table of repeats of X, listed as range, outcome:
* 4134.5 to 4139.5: 22.2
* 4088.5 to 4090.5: 19.3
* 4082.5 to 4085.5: 20.6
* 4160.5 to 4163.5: 21.6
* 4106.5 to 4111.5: 16.5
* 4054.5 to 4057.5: 20.4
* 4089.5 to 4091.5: 18.9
